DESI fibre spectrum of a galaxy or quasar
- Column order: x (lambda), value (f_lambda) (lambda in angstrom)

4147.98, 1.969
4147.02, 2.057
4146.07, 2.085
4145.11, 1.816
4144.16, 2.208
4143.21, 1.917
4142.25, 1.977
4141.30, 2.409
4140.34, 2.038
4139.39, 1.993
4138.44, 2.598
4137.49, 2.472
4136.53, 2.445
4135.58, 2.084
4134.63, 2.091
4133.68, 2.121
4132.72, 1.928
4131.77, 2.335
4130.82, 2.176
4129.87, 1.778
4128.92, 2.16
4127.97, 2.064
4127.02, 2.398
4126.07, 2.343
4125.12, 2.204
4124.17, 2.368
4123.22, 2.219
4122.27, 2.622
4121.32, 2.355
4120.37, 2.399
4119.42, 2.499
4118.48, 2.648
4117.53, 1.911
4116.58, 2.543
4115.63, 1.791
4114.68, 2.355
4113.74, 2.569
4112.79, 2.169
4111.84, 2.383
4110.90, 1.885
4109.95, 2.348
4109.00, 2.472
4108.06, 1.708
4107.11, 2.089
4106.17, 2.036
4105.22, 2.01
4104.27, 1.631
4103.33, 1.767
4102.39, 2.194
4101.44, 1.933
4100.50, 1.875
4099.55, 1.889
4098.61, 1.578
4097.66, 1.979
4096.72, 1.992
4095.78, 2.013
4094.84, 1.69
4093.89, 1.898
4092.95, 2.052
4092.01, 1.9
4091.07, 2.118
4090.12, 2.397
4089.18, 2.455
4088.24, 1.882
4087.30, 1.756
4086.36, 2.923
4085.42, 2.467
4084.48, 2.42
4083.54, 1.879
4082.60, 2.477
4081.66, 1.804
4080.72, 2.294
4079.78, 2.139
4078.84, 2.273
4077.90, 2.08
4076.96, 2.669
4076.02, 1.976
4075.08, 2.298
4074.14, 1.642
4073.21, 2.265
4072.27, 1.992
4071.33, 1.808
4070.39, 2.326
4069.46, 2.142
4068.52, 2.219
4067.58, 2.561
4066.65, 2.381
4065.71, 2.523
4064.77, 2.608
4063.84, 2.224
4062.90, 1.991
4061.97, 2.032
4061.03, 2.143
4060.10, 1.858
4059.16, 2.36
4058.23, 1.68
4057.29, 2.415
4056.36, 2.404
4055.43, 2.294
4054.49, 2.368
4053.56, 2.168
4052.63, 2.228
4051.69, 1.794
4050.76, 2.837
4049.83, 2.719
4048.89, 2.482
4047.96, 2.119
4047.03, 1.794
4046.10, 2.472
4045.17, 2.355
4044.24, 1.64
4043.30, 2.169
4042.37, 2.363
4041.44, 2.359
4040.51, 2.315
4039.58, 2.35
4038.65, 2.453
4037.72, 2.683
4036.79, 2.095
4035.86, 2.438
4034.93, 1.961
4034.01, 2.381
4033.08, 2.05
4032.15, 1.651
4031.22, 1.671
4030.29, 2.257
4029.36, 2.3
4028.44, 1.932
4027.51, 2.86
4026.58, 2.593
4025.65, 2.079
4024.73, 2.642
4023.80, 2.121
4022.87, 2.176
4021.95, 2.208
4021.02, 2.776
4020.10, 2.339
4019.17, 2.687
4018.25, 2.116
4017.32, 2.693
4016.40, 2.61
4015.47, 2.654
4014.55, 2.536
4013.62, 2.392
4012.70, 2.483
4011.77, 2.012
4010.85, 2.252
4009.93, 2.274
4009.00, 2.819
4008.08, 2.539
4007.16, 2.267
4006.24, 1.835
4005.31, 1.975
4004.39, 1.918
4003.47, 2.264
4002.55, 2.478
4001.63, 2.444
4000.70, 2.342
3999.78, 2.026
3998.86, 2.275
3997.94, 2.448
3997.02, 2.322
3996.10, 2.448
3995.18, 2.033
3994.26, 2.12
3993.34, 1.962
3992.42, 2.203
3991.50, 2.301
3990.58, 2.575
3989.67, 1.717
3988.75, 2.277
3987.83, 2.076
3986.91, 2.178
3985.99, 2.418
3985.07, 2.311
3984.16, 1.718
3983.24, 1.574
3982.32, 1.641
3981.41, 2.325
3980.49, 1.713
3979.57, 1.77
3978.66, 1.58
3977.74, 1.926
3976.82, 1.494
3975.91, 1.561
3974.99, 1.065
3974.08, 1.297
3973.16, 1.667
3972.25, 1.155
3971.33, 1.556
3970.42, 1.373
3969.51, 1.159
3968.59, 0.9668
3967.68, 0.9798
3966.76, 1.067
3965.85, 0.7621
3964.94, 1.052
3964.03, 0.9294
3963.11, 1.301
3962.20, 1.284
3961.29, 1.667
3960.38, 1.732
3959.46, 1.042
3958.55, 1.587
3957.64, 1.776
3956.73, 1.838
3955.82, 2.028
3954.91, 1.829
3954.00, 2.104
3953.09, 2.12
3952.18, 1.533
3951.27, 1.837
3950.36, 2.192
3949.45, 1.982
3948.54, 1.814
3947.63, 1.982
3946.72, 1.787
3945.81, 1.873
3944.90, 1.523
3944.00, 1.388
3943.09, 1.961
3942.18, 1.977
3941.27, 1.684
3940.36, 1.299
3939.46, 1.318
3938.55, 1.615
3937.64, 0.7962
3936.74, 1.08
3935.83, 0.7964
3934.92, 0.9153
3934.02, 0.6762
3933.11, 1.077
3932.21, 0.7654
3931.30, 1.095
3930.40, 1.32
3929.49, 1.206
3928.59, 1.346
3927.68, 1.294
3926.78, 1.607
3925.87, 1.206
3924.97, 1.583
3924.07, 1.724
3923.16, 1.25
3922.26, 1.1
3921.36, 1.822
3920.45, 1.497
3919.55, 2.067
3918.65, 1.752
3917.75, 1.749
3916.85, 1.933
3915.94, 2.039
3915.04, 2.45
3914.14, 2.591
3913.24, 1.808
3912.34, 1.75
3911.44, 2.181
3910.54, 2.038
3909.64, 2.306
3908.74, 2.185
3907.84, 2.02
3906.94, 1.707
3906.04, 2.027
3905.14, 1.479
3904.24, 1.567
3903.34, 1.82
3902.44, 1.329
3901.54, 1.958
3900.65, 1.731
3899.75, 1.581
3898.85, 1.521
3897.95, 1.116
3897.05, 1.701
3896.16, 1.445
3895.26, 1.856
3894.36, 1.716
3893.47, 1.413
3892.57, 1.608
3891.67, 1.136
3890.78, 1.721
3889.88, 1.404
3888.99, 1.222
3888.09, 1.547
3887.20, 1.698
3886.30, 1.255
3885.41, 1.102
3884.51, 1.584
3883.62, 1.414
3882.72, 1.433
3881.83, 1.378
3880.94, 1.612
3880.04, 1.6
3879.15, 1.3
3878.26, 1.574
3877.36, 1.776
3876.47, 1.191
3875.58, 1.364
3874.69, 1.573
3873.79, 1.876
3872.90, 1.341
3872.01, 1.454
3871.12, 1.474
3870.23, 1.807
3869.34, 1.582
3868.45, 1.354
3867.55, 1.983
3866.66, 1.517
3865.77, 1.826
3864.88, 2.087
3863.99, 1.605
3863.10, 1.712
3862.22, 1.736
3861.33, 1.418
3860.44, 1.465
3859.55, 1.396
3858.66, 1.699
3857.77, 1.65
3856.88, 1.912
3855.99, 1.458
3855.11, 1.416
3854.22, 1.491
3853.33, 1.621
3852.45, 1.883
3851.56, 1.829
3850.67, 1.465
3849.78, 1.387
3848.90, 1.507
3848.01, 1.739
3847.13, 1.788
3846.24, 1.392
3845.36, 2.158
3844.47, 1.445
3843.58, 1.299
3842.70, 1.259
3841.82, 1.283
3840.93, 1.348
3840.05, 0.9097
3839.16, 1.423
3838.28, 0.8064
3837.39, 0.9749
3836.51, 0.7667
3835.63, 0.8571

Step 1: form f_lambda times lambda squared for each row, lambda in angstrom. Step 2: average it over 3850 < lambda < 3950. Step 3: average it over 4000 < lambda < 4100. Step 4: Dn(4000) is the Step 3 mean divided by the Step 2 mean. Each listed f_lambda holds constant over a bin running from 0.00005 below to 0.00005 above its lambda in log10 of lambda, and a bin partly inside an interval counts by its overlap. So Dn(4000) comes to 1.52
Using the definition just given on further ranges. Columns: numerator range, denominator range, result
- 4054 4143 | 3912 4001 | 1.40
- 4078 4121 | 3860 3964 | 1.46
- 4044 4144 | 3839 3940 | 1.55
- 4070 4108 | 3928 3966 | 1.50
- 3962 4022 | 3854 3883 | 1.33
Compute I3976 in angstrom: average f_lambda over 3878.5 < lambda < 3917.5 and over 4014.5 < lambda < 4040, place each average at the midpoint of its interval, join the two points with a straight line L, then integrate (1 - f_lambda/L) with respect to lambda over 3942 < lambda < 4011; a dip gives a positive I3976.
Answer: 8.2 angstrom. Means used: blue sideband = 1.68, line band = 1.84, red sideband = 2.33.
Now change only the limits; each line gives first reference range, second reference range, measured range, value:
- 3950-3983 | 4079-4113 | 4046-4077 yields -4.8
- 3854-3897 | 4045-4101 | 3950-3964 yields 0.8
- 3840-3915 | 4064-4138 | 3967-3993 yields 2.0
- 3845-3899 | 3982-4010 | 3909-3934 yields 2.3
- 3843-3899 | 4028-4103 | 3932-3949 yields 3.7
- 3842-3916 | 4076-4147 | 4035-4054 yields -2.7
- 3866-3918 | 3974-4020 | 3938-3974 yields 7.3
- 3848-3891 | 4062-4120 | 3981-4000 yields -2.7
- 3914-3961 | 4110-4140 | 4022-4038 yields -2.6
